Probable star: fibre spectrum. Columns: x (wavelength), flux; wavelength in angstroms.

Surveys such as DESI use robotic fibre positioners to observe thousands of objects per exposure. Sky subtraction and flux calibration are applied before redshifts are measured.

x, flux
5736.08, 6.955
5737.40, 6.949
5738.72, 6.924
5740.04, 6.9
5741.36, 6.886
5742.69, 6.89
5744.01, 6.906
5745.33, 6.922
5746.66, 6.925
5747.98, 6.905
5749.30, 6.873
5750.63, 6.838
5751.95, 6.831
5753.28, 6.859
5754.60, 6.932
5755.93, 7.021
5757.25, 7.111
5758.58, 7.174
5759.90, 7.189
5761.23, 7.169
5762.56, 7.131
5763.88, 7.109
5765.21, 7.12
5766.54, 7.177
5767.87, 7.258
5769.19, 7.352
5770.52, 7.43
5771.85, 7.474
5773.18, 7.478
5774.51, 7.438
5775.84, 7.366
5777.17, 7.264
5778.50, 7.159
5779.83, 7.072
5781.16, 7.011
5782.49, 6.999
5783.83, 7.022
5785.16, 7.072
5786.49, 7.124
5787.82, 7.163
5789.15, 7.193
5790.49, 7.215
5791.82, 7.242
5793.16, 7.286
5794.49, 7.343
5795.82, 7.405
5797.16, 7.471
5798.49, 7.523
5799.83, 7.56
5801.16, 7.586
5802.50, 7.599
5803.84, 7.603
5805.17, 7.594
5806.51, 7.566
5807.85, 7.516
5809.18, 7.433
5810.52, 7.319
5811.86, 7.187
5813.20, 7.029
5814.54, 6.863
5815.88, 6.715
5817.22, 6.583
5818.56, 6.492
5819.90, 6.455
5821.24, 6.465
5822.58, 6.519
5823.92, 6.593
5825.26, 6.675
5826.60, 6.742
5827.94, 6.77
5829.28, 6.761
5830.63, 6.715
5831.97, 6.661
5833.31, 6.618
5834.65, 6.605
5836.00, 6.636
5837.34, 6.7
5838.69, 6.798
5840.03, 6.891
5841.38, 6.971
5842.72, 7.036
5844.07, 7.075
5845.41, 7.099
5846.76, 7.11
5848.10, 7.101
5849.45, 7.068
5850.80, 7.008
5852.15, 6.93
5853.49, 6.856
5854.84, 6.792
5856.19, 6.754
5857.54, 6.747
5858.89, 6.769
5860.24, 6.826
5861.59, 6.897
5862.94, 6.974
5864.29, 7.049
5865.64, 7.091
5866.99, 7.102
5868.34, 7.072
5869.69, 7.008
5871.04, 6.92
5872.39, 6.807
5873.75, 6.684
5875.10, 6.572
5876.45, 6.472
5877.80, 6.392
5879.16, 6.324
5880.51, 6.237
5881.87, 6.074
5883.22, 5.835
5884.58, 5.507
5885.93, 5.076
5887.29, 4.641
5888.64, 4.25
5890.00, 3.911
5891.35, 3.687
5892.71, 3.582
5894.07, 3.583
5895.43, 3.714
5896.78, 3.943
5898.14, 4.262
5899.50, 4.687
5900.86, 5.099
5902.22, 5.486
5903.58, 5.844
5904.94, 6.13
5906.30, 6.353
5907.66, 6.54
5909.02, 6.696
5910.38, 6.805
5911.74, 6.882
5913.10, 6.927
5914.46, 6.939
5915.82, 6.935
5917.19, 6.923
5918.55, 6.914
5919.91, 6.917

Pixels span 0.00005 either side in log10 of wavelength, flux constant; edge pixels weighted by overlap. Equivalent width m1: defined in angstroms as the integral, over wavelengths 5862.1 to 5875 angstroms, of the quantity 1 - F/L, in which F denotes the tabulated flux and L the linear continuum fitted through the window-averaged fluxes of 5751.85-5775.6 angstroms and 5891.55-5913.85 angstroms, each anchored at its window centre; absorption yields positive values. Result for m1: -2.5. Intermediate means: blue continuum 7.19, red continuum 5.38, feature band 6.95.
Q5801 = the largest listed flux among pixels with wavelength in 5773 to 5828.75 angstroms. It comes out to 7.603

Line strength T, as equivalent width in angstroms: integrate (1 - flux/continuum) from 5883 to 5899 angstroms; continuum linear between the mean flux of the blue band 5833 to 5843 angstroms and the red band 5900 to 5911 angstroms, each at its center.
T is 5.00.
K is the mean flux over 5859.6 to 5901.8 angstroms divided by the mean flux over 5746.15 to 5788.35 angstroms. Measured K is 0.8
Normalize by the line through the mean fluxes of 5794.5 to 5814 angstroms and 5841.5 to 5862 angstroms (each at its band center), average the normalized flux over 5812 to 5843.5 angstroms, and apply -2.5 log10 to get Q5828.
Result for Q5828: 0.07 mag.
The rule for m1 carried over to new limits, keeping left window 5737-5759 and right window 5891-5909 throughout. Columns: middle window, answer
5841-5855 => -3.5 angstroms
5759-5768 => -0.6 angstroms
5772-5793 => -2.3 angstroms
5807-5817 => -1.7 angstroms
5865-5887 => -4.9 angstroms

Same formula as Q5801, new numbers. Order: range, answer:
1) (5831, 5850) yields 7.11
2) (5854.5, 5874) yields 7.102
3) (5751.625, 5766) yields 7.189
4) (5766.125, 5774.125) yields 7.478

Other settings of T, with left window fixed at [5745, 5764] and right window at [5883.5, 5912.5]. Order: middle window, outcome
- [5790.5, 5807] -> -2.7 angstroms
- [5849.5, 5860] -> -2.2 angstroms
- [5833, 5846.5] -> -2.3 angstroms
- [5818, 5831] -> -1.2 angstroms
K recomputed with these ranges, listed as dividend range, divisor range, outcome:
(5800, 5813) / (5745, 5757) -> 1.08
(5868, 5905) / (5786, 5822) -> 0.75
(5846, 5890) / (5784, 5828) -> 0.91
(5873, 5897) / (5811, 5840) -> 0.77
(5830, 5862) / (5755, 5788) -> 0.95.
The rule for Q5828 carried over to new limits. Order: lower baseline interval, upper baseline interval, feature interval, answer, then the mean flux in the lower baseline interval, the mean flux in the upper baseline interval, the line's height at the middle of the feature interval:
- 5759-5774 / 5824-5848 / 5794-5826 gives -0.02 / 7.26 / 6.82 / 6.99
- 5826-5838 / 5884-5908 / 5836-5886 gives -0.16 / 6.69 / 4.77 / 5.82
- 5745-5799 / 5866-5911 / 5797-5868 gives -0.10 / 7.16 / 5.62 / 6.36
